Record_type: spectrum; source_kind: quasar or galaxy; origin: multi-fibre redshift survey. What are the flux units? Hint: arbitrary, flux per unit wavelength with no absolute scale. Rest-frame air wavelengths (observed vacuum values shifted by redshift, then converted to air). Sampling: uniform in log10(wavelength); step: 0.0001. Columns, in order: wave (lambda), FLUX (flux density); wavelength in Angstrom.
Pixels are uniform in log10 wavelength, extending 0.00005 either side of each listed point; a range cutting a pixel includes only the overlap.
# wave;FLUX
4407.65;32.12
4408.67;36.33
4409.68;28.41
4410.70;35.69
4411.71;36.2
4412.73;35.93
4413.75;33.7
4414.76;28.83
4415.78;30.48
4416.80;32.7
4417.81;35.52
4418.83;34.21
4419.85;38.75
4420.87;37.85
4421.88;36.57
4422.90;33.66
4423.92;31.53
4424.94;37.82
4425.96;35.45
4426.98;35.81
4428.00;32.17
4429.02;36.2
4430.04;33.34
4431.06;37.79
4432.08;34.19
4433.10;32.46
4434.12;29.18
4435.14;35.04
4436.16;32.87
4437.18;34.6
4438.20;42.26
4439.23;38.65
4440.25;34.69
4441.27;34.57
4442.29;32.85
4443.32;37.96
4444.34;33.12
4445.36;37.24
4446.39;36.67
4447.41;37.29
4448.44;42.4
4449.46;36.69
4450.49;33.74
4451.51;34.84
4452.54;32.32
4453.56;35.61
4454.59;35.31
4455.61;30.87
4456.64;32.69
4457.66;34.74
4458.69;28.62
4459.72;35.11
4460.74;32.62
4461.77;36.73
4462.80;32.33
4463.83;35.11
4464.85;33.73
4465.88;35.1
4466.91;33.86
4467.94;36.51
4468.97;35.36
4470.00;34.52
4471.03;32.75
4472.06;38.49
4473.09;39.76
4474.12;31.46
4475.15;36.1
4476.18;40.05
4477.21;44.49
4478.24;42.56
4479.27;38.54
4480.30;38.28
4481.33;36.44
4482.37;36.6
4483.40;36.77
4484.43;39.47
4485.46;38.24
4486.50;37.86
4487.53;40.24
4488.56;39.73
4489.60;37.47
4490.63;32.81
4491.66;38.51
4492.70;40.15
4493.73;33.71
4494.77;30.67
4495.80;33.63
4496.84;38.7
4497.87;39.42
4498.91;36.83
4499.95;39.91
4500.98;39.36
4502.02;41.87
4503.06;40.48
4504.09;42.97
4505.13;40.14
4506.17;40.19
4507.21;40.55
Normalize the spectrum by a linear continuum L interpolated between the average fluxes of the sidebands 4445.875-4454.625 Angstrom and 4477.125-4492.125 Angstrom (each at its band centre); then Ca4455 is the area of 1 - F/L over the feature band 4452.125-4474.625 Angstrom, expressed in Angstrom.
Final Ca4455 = 1.7 Angstrom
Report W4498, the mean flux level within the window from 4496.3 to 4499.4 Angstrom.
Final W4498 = 38.3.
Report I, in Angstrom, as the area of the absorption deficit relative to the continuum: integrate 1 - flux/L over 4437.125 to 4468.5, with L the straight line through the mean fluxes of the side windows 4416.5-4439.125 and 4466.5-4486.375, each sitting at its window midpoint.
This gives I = 1.0 Angstrom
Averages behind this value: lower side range 35.1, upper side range 37.4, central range 35.1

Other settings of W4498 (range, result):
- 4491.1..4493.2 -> 39.1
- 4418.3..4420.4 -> 36.4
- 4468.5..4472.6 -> 35.3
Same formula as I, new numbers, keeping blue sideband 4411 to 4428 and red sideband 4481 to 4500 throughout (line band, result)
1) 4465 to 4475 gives 0.3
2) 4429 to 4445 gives 0.1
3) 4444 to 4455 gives -0.1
